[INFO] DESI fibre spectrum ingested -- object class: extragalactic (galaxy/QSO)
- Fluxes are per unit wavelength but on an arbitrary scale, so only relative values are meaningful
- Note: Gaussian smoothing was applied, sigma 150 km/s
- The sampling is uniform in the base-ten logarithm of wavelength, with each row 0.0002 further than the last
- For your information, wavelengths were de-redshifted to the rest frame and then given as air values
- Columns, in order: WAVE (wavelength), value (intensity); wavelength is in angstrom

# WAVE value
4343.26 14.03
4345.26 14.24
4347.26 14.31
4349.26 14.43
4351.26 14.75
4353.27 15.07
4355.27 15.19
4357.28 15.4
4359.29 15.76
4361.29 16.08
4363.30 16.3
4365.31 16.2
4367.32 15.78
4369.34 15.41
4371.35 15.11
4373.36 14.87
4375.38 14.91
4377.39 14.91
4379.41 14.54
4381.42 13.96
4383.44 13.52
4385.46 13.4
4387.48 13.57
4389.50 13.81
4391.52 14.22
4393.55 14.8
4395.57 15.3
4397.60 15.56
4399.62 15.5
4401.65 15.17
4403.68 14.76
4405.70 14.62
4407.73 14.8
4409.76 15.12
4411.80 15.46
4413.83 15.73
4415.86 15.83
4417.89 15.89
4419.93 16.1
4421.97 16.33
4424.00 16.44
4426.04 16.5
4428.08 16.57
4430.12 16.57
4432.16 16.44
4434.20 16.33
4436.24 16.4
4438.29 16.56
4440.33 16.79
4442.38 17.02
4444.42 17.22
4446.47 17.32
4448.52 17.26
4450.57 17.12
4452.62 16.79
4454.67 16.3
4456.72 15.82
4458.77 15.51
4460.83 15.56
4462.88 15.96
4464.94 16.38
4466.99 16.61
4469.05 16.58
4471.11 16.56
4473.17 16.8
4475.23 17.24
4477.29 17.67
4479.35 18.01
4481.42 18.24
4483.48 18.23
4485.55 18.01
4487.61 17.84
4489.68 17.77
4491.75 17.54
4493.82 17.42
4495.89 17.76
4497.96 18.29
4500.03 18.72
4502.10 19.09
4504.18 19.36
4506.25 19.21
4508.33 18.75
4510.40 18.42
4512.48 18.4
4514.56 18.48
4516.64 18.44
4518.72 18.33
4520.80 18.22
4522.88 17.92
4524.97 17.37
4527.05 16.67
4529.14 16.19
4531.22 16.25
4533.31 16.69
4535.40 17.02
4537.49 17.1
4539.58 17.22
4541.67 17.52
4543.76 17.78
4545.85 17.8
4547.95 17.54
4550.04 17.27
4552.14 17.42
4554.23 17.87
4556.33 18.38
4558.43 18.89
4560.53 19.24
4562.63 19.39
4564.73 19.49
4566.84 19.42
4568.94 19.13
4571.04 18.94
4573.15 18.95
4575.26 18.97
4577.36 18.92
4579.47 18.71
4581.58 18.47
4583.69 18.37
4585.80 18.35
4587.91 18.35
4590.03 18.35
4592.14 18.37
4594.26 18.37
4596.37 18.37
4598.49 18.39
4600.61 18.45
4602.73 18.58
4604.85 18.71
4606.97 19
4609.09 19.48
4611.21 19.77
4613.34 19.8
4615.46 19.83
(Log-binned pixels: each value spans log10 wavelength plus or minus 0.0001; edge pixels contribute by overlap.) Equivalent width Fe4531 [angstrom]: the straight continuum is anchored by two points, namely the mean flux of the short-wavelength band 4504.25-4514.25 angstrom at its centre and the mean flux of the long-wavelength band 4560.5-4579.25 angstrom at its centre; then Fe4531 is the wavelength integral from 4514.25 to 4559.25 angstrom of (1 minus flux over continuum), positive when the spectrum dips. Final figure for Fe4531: 3.29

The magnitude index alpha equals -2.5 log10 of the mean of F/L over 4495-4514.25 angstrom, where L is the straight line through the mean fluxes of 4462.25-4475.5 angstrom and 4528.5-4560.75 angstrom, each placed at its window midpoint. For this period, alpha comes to -0.10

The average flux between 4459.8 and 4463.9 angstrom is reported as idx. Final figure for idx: 15.8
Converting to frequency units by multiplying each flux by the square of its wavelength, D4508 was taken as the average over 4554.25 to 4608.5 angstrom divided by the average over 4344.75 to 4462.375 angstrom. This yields 1.3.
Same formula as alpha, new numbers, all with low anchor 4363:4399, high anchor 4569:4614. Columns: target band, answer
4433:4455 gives -0.06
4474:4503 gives -0.07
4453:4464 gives 0.02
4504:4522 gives -0.08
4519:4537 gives 0.03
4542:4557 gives 0.02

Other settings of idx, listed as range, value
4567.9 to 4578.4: 19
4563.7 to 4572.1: 19.2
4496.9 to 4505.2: 18.9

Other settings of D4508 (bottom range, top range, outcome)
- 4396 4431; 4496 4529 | 1.22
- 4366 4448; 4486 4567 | 1.22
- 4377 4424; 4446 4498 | 1.18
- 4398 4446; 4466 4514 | 1.15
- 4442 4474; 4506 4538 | 1.10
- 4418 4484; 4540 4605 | 1.17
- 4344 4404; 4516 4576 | 1.30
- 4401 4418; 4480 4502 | 1.23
